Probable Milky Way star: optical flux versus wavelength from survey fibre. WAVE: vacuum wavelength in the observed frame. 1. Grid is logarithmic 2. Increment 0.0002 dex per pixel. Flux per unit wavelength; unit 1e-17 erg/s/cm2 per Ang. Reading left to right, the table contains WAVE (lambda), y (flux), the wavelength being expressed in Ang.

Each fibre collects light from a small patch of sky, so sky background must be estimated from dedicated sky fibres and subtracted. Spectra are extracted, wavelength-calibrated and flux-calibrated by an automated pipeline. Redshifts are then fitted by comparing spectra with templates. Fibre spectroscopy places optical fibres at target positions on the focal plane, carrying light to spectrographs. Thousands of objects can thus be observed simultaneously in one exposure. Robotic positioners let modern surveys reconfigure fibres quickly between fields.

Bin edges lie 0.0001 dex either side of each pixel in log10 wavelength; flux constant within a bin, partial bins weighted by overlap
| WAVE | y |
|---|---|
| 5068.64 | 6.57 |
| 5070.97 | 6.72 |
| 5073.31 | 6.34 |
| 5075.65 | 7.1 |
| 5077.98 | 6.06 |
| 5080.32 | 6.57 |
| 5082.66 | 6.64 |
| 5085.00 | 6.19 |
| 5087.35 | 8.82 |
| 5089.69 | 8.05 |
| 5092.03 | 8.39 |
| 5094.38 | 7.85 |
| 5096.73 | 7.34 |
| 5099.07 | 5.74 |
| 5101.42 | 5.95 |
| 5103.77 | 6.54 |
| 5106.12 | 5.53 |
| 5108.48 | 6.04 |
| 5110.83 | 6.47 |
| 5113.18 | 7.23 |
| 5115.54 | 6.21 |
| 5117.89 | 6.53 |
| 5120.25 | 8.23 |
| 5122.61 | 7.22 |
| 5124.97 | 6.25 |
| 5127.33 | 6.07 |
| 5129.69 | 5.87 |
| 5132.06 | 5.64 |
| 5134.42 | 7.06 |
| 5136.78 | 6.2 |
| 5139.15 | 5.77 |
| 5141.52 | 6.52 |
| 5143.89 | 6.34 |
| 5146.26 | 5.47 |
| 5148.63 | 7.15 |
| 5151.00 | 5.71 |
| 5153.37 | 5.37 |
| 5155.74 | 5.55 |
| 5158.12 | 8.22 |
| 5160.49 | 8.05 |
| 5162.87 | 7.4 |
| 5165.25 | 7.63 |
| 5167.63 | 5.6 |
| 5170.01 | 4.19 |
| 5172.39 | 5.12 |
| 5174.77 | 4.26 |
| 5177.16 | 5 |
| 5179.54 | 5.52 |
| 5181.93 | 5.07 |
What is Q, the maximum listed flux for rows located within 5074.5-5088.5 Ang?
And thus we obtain 8.82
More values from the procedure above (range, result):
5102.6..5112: 6.54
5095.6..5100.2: 7.34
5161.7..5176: 7.63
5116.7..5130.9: 8.23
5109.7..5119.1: 7.23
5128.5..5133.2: 5.87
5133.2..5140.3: 7.06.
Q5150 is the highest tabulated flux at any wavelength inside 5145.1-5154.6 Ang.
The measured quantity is 7.15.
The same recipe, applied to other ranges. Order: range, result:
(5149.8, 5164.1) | 8.22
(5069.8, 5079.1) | 7.1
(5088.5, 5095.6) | 8.39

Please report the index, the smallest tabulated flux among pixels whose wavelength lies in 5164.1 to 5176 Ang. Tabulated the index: 4.19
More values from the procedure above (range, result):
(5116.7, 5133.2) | 5.64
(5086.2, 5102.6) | 5.74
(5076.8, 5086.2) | 6.06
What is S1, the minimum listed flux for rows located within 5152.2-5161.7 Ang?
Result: 5.37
